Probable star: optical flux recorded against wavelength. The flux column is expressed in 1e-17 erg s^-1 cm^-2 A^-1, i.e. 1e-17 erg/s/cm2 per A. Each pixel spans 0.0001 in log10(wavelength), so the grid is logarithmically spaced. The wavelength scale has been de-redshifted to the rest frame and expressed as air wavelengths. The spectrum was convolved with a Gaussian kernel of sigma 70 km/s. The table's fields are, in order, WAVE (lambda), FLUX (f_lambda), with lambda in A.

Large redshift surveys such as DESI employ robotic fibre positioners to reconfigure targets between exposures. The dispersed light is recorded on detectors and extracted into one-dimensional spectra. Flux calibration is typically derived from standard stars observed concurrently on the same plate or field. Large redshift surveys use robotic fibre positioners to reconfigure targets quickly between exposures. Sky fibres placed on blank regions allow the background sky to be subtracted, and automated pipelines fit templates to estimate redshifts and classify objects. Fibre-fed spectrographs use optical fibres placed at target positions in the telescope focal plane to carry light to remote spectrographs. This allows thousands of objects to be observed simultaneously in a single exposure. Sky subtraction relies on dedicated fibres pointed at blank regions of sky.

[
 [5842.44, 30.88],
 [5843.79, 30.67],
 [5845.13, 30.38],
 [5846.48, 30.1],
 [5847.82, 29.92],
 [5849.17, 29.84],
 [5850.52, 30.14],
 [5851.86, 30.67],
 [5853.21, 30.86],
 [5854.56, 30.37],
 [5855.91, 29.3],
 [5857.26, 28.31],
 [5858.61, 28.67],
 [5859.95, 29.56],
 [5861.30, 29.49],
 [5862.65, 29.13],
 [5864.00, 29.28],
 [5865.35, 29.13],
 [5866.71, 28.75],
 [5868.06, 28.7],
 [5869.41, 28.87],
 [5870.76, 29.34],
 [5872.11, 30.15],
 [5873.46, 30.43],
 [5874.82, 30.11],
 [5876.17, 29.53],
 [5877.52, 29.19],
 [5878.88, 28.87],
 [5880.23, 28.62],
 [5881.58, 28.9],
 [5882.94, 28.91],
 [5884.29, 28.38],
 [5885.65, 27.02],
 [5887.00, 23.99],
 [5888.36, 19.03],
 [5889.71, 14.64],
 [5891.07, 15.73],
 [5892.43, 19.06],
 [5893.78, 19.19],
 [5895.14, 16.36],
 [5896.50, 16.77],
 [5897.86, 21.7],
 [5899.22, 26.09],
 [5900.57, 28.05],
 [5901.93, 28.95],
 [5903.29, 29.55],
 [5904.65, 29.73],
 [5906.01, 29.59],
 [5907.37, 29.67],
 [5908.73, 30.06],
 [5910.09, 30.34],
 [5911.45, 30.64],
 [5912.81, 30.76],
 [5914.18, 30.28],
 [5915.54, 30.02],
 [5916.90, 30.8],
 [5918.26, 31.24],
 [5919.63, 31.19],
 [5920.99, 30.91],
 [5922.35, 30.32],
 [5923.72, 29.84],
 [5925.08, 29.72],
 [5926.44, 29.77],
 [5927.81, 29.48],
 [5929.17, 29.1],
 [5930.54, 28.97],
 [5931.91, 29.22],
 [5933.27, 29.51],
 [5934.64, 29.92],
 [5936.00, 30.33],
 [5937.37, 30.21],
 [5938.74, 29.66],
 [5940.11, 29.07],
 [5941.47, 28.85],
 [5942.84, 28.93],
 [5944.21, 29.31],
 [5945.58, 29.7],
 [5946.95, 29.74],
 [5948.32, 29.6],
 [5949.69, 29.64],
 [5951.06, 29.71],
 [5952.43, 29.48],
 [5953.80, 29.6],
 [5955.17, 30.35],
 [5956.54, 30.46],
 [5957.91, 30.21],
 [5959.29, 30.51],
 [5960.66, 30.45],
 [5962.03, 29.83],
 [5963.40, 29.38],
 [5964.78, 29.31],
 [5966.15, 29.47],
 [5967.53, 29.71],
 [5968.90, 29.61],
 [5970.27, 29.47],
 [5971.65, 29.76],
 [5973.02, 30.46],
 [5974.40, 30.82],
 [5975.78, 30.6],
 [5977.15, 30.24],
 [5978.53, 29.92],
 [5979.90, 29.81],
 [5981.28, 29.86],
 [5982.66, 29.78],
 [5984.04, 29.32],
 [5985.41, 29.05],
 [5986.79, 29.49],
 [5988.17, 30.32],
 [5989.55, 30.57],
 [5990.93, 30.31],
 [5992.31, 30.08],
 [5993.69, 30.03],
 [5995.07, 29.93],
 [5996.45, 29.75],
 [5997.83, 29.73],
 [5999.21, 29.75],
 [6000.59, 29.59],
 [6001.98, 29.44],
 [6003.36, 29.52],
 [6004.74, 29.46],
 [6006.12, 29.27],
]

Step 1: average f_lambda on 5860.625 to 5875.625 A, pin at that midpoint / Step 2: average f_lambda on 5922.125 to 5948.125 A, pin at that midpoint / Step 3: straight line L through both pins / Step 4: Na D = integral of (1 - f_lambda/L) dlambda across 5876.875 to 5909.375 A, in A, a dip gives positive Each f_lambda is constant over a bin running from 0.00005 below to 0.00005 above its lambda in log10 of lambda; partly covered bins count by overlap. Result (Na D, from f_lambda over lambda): 5.0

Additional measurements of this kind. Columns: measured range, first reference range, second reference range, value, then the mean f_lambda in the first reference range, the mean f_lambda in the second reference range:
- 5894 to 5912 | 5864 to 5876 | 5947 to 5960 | 1.89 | 29.4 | 29.9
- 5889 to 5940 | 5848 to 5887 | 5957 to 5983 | 3.54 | 29.2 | 30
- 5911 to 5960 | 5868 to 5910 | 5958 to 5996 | -3.25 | 26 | 29.9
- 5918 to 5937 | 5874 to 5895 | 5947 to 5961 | -1.39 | 24.6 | 30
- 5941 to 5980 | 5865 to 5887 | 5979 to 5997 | -0.26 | 28.9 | 29.9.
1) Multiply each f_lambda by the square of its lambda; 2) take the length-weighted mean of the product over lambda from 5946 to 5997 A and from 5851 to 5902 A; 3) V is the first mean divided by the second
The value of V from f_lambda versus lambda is 1.2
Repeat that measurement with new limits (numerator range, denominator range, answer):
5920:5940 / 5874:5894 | 1.22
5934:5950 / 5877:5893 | 1.24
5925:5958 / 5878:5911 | 1.20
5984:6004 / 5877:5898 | 1.35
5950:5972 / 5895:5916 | 1.10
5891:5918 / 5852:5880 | 0.91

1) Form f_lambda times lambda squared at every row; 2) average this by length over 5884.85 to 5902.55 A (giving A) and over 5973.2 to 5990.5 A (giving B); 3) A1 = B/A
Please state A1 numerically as 1.45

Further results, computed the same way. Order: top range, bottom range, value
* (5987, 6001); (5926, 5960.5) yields 1.03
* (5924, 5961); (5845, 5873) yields 1.03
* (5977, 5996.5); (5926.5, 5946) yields 1.03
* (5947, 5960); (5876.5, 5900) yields 1.32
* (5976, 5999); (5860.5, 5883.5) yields 1.06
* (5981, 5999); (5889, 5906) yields 1.37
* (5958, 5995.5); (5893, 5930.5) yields 1.09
